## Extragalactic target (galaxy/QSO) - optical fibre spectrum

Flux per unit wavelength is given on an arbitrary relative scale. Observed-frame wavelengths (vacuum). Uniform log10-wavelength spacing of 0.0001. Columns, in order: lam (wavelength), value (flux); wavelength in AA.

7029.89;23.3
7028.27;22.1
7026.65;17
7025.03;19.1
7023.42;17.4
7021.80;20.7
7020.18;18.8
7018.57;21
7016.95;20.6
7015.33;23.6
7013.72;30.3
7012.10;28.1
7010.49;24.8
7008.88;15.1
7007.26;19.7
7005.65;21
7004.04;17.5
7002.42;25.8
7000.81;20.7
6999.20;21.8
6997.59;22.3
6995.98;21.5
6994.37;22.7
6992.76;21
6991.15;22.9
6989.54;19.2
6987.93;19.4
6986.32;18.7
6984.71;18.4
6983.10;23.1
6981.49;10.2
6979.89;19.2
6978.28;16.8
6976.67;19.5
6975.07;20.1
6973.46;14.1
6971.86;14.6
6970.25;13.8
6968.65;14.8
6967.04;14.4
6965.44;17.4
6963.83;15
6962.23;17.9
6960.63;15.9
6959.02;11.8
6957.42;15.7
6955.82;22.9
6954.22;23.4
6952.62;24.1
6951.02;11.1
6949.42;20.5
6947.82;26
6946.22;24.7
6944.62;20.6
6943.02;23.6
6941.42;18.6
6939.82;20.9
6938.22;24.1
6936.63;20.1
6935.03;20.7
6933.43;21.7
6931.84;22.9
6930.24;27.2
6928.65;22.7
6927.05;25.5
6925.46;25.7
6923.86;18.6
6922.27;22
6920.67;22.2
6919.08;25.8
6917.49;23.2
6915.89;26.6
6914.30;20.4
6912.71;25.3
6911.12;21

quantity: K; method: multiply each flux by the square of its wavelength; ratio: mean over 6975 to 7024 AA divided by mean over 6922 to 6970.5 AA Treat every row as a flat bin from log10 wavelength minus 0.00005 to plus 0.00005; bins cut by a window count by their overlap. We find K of 1.04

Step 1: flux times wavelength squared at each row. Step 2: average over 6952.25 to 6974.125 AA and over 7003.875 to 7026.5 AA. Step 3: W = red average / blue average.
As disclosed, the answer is 1.29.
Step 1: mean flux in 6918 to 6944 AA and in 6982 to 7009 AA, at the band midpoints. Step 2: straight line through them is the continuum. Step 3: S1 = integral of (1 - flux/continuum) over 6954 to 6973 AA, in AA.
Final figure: 4.8 AA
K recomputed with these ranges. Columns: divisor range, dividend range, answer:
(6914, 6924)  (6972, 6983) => 0.75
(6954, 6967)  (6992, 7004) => 1.30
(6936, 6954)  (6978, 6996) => 0.92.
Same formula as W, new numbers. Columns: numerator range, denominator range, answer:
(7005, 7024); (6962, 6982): 1.38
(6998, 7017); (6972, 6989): 1.27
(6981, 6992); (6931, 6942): 0.91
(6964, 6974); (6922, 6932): 0.64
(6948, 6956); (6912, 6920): 0.86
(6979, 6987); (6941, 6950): 0.80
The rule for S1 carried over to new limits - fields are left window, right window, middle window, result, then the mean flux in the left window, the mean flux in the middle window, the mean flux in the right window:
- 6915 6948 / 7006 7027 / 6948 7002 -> 8.9 AA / 23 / 18.5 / 21.3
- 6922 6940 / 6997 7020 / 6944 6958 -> 0.9 AA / 22.8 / 21.1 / 22.2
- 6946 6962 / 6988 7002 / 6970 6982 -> 2.5 AA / 19.4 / 16.3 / 21.5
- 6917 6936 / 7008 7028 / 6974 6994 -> 2.7 AA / 23.2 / 19.1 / 21.4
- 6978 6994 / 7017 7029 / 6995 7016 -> -3.5 AA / 19.1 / 22.5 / 19.5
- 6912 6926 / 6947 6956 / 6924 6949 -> -0.8 AA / 23.2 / 22.8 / 21.2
